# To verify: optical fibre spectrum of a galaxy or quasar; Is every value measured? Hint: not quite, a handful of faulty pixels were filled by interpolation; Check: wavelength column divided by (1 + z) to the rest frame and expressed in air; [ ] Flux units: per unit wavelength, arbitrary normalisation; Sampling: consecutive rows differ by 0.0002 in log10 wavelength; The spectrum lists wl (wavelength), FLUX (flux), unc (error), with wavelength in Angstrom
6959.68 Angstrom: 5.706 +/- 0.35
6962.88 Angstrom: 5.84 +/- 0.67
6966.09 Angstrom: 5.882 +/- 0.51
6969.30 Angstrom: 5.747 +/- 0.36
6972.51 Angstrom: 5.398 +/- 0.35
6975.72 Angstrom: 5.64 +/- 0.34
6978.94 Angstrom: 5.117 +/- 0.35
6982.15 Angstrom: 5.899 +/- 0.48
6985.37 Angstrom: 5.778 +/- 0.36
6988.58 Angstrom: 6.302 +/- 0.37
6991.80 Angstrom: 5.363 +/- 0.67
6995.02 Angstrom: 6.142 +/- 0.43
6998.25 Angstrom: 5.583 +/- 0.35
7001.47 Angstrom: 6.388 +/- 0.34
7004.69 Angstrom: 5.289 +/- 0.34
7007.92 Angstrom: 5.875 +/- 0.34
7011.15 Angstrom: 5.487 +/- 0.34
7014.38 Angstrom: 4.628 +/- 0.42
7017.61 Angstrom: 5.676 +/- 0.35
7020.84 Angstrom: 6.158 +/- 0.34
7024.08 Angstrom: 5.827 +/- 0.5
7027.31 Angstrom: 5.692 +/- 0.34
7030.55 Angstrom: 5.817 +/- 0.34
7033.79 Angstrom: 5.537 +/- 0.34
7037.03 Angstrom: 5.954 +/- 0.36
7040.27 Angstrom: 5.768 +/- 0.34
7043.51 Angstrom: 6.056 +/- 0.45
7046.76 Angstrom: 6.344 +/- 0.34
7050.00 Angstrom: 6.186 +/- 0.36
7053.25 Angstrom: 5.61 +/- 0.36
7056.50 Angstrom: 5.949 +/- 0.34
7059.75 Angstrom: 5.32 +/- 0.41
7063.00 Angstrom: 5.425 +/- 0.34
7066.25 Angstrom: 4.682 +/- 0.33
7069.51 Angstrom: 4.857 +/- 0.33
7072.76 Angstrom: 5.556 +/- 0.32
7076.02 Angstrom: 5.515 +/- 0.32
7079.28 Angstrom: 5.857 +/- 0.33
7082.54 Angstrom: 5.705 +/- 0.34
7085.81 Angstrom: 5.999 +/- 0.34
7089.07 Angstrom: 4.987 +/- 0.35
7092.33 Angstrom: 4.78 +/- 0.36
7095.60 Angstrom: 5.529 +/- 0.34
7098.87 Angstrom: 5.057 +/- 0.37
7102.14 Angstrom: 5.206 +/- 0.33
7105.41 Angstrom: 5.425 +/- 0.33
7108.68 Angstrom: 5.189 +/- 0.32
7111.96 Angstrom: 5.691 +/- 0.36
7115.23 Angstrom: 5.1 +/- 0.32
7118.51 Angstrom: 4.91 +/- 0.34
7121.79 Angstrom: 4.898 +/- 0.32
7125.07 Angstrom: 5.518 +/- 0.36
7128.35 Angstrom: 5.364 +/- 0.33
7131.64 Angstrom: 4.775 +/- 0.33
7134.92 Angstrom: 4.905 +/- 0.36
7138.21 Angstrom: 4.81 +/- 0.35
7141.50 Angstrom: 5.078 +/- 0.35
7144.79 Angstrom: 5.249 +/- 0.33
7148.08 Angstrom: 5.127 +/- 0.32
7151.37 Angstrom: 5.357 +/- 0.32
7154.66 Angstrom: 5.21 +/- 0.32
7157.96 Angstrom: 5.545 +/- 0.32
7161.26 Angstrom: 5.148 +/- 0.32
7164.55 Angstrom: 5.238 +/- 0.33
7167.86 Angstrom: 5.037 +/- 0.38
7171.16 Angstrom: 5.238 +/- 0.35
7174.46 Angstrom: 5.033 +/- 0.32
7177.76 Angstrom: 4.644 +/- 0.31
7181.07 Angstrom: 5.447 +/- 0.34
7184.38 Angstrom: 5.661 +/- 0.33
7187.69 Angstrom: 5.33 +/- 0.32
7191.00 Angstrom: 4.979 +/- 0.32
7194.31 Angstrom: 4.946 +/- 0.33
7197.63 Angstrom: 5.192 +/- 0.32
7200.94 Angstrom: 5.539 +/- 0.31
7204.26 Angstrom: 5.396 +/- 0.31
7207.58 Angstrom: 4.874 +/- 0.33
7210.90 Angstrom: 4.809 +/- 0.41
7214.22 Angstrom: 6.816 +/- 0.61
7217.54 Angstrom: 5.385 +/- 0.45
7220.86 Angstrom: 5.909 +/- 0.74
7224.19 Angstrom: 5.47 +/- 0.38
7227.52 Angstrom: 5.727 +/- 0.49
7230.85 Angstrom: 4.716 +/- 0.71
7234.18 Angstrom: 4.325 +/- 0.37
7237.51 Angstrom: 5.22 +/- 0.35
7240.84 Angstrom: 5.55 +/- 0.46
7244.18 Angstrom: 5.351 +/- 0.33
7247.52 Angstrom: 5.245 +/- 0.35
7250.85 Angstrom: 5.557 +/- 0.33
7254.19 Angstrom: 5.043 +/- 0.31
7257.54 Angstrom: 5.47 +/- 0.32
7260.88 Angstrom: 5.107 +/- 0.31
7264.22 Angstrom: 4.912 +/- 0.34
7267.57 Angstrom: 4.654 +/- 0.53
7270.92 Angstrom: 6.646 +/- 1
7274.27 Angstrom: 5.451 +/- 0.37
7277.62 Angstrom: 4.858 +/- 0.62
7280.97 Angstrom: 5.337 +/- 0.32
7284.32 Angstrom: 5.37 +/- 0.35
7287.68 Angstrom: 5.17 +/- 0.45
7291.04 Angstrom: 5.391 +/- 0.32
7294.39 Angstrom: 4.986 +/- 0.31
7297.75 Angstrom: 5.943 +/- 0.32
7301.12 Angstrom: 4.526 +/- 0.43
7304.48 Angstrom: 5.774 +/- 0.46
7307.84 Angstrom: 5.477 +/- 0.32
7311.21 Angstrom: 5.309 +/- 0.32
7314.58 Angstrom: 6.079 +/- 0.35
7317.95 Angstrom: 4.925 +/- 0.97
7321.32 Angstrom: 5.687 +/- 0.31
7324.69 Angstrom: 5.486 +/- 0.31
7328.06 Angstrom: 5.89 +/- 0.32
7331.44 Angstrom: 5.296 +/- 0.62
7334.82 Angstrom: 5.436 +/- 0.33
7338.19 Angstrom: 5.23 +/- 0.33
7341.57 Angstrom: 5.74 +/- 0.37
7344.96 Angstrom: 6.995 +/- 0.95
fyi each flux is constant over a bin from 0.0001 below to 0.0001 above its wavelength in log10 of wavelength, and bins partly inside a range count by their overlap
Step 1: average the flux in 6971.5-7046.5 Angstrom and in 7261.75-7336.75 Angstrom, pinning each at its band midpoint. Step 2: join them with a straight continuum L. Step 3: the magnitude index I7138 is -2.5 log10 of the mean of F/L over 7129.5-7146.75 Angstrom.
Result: 0.12 mag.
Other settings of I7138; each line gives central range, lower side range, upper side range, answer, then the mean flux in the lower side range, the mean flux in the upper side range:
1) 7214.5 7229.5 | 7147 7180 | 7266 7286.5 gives -0.09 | 5.16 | 5.38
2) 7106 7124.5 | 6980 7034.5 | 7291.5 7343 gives 0.09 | 5.73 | 5.45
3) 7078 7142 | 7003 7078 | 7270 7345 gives 0.07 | 5.62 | 5.48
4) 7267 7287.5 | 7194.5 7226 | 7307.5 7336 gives 0.02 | 5.46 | 5.51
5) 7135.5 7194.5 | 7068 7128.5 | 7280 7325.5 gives 0.04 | 5.32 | 5.39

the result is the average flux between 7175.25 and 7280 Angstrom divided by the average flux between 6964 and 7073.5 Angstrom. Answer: 0.9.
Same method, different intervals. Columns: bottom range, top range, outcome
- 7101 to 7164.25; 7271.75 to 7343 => 1.04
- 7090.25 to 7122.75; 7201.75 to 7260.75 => 1.03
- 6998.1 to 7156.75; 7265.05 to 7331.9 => 0.99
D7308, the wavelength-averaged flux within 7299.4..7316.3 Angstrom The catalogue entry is 5.43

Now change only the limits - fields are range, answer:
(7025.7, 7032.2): 5.75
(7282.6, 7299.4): 5.37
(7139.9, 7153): 5.2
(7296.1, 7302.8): 5.23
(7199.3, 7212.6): 5.16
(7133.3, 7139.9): 4.85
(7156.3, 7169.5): 5.24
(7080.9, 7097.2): 5.4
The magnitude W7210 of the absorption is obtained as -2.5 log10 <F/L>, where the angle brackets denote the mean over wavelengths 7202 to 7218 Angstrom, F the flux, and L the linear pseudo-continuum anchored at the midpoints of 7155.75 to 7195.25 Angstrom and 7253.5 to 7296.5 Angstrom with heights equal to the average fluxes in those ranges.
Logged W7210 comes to -0.05 mag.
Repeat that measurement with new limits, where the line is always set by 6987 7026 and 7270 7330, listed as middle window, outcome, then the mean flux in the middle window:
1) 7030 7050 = -0.05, 5.94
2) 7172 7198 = 0.08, 5.15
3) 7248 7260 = 0.03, 5.33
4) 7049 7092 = 0.04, 5.48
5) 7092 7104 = 0.09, 5.19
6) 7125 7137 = 0.11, 5.08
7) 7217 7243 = 0.05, 5.28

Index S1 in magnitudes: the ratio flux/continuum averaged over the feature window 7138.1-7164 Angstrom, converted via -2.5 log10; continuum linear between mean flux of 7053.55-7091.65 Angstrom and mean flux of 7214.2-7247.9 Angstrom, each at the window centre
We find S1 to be 0.04 mag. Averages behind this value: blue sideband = 5.43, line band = 5.22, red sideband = 5.37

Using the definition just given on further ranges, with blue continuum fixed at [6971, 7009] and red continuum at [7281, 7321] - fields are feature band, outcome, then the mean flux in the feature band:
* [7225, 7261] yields 0.04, 5.22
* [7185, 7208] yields 0.06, 5.22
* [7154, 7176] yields 0.06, 5.21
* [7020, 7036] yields -0.02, 5.79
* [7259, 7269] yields 0.11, 4.91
